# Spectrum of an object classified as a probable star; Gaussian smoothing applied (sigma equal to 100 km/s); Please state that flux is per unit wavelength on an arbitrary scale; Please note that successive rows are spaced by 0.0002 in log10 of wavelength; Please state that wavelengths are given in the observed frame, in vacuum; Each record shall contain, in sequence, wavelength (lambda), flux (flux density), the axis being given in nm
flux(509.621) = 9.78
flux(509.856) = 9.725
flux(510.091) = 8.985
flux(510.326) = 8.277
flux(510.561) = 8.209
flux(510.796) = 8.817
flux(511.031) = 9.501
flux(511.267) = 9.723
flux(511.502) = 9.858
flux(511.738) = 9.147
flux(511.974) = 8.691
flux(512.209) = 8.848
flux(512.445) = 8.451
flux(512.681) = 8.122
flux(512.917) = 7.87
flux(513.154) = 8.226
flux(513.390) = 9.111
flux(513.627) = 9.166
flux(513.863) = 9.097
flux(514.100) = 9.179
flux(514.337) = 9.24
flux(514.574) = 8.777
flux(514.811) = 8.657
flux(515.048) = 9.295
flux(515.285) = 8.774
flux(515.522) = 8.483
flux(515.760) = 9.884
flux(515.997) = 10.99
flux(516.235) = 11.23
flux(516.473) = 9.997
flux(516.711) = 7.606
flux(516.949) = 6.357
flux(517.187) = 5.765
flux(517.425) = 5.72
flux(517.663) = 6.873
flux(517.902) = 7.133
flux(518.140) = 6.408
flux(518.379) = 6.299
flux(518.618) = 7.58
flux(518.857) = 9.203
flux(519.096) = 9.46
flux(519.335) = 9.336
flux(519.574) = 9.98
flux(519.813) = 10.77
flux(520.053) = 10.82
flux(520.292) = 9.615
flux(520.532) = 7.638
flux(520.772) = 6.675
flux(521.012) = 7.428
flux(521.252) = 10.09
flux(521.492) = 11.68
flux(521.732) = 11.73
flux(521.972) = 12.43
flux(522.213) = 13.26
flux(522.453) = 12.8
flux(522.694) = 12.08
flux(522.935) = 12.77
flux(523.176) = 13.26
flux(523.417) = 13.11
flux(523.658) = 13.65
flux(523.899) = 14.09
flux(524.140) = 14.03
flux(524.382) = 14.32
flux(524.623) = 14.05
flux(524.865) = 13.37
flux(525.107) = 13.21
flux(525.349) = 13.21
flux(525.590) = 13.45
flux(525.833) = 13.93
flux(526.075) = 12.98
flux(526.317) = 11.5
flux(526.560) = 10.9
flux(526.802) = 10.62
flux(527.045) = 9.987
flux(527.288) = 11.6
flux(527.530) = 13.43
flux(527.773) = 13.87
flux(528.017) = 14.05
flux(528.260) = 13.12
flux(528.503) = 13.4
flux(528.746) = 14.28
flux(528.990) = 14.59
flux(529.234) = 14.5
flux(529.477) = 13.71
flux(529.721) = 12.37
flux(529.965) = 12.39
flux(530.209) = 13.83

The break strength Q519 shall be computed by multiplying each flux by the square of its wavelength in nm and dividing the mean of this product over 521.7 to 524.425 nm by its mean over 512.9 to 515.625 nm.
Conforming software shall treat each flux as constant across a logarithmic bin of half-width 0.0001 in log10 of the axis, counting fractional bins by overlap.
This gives 1.5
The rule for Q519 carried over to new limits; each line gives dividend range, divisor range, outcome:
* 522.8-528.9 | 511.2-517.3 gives 1.54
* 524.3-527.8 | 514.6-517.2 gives 1.47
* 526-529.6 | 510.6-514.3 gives 1.53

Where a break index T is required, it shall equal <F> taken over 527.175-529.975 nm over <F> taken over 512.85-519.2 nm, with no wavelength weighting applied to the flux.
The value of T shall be 1.6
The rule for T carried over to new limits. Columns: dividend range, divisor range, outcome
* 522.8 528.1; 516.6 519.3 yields 1.80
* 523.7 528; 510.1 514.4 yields 1.46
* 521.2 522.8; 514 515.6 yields 1.35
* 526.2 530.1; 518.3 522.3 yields 1.32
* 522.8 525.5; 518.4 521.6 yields 1.48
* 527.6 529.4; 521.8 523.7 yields 1.09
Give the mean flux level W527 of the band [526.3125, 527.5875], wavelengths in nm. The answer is 11.2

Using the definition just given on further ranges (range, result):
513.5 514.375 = 9.16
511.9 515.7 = 8.77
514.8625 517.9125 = 8.36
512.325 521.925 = 8.75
